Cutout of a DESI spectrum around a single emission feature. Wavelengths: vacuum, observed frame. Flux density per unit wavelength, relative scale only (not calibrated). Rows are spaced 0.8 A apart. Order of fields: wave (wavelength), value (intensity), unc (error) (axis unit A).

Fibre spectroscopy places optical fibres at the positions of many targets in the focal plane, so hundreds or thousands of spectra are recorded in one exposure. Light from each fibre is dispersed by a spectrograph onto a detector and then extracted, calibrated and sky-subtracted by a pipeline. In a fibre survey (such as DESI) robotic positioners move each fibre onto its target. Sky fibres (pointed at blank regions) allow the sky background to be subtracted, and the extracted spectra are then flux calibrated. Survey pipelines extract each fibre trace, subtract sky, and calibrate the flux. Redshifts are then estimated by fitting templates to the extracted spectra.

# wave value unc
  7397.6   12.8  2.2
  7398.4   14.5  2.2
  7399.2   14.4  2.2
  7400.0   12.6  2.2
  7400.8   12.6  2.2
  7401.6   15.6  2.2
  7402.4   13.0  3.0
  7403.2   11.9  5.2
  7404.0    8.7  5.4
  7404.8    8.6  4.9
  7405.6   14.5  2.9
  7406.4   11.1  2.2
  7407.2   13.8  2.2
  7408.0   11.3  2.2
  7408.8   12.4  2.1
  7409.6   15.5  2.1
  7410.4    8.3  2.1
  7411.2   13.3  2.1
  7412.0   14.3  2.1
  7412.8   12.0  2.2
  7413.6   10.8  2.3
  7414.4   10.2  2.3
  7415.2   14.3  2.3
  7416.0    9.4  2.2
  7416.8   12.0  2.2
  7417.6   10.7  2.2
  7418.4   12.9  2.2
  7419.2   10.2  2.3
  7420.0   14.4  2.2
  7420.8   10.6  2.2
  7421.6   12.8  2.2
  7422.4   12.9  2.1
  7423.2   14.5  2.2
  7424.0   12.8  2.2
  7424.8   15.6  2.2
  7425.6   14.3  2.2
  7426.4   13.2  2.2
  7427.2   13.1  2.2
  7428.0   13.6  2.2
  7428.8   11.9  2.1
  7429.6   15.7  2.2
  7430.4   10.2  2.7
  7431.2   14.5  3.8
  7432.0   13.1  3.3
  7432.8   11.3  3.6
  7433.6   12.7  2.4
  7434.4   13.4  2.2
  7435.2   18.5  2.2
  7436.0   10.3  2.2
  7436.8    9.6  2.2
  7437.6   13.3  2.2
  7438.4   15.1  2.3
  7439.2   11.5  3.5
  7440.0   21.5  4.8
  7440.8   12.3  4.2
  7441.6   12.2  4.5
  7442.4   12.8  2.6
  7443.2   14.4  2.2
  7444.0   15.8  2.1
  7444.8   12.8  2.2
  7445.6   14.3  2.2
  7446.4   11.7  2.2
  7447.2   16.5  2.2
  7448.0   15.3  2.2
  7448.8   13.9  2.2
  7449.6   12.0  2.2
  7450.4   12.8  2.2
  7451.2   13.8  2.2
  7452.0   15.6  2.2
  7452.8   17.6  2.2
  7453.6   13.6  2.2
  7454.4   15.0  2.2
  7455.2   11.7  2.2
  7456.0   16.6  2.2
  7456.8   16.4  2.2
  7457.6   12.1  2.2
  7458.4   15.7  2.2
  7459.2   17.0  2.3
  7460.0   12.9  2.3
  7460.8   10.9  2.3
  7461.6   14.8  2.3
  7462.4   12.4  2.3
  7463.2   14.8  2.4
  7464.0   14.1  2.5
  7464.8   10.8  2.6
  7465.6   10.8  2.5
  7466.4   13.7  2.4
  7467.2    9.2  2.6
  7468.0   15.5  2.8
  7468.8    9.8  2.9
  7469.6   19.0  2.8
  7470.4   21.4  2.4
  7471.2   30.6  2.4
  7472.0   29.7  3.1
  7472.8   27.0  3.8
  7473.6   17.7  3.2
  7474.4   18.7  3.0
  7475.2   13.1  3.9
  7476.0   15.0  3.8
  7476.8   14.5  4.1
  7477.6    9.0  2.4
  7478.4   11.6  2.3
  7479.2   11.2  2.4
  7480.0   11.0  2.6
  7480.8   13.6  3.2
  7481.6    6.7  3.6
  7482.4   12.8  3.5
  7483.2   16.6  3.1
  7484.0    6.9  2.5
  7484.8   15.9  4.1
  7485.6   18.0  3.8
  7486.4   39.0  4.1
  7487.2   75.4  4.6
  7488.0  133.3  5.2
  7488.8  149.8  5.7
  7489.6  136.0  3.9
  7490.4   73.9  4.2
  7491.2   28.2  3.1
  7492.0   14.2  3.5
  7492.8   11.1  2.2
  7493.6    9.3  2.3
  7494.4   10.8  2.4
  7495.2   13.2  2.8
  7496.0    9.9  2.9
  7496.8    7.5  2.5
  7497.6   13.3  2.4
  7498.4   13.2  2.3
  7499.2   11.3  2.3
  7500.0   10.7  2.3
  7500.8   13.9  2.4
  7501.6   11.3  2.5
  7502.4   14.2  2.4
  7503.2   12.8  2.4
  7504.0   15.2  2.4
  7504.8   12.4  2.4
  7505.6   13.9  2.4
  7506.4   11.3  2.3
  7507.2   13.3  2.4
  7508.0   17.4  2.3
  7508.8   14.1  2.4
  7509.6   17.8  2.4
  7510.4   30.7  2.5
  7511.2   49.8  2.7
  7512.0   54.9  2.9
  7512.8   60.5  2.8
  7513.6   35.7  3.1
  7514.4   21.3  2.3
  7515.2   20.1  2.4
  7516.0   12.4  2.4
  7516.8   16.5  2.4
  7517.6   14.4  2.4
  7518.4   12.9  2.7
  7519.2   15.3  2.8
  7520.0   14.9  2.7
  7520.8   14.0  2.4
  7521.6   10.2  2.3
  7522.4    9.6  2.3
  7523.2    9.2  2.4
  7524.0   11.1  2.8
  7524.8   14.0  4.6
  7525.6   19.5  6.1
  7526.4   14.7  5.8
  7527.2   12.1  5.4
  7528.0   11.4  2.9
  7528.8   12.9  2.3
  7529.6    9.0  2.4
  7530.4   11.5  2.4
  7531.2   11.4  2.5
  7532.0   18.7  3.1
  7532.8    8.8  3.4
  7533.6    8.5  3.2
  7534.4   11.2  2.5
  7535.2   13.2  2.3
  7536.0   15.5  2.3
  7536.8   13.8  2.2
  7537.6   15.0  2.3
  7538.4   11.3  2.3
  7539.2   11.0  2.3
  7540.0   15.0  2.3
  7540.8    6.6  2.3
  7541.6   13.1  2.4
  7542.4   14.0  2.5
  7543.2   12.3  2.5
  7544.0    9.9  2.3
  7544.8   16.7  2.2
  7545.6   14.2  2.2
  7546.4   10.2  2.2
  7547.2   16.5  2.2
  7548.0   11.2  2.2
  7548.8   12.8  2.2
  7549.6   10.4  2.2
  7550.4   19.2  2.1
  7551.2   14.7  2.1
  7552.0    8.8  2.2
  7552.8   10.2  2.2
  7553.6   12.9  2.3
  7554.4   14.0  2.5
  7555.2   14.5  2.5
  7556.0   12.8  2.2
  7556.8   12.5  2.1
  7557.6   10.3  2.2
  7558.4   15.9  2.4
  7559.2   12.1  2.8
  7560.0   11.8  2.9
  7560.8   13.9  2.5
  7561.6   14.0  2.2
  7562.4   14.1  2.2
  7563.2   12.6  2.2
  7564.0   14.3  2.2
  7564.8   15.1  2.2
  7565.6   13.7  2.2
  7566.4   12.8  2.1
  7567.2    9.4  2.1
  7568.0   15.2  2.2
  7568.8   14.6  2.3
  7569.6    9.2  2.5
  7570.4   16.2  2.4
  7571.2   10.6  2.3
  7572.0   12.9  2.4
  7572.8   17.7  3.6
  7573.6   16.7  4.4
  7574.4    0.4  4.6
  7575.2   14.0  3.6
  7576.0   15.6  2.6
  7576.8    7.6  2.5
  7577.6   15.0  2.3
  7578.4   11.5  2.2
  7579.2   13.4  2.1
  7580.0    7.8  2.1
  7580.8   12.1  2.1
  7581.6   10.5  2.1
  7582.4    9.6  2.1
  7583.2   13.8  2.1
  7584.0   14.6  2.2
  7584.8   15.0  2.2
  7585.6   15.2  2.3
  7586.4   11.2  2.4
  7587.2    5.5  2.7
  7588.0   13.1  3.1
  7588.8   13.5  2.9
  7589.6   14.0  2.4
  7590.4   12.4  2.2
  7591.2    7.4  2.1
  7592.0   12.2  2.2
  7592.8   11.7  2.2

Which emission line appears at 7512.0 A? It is [N II] 6583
